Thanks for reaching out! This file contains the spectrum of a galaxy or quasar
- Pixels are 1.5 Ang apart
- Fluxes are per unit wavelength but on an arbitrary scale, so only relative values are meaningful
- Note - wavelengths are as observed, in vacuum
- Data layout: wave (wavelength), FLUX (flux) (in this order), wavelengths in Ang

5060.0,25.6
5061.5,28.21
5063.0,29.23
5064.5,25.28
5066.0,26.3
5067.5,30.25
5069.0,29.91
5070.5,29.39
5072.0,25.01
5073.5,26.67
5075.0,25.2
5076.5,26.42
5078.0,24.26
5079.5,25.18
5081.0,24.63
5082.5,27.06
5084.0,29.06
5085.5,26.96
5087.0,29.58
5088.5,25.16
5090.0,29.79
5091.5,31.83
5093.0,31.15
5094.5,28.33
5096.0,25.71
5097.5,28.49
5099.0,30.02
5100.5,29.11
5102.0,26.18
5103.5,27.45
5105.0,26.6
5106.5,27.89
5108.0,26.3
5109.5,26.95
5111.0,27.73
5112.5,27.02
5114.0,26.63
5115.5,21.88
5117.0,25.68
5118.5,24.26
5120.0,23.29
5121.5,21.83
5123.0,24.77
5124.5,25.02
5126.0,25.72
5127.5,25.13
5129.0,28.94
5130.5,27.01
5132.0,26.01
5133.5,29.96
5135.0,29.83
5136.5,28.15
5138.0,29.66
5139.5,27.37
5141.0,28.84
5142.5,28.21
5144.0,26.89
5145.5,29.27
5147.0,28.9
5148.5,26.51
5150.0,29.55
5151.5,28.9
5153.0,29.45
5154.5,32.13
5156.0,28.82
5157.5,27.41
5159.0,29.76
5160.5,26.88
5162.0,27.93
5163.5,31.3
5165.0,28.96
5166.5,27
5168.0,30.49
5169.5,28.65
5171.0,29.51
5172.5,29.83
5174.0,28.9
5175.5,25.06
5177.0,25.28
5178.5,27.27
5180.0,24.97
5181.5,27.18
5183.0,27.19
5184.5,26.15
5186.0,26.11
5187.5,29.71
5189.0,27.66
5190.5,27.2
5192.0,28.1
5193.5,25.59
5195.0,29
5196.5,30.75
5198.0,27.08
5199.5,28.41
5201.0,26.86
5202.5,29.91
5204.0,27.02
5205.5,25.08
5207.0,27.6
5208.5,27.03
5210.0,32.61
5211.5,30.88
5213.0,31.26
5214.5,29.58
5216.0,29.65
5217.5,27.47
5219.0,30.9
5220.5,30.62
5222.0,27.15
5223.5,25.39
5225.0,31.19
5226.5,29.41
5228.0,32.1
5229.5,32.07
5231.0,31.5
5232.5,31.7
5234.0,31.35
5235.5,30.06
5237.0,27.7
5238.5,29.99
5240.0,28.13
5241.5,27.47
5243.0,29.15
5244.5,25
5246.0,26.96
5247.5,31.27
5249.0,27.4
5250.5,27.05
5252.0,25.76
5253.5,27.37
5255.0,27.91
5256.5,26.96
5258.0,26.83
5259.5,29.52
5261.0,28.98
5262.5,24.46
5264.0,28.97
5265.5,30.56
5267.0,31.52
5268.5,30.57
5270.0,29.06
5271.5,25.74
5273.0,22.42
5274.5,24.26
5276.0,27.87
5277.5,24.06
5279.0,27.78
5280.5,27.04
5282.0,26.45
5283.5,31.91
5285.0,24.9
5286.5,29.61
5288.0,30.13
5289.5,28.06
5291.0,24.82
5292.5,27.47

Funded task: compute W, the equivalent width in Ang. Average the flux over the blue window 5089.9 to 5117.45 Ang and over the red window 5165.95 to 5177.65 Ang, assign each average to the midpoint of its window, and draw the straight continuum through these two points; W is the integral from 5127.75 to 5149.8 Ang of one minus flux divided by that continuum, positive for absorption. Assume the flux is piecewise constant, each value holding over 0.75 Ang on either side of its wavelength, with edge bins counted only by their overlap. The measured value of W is -0.27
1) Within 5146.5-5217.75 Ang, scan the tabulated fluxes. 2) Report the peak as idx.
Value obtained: 32.61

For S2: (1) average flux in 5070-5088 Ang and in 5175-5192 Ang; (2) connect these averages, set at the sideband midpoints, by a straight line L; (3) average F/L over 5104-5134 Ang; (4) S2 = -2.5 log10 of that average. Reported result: 0.03 mag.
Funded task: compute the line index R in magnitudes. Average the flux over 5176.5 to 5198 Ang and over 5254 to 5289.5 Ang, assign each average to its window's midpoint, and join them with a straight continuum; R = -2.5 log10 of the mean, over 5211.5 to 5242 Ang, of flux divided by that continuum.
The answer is -0.086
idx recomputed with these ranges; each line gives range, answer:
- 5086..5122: 31.83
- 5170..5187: 29.83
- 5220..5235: 32.1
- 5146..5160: 32.13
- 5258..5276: 31.52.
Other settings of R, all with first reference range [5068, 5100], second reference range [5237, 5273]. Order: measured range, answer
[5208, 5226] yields -0.06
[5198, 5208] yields 0.02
